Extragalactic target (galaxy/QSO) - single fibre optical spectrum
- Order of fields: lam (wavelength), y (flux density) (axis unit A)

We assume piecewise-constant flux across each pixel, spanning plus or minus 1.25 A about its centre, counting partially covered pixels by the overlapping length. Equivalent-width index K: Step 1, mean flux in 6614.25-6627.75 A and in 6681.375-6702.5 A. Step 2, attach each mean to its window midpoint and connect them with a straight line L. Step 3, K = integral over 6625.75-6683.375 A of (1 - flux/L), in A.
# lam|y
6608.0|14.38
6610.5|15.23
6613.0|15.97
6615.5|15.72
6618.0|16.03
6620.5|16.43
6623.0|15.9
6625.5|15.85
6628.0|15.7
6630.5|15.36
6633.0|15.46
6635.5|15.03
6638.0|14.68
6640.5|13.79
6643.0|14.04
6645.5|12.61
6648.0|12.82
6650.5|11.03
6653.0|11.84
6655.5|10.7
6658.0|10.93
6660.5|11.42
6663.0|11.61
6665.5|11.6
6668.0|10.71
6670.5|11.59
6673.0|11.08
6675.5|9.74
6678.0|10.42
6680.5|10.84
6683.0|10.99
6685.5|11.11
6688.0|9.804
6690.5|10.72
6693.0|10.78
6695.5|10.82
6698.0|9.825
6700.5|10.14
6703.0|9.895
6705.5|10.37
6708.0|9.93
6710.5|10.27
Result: 4.29 A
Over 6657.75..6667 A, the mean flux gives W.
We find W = 11.4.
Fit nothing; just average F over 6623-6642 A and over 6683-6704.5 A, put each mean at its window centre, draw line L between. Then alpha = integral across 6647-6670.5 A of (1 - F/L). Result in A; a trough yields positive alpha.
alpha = 3.1 A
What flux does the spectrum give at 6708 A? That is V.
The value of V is 9.93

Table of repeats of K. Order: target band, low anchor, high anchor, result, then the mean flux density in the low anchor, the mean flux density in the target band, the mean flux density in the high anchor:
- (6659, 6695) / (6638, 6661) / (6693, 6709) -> 0.9 A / 12.3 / 10.9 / 10.2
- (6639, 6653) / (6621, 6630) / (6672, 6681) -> 0.9 A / 15.8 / 12.8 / 10.5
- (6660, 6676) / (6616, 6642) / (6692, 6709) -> 1.8 A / 15.4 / 11.2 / 10.2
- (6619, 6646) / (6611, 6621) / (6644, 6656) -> -2.1 A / 15.9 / 15.1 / 11.9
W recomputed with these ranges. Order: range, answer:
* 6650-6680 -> 11.1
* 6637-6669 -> 12.1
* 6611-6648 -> 15.1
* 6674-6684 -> 10.5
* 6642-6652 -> 12.6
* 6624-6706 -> 11.9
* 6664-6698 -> 10.8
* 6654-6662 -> 11.1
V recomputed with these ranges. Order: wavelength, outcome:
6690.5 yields 10.72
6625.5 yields 15.85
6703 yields 9.895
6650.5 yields 11.03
